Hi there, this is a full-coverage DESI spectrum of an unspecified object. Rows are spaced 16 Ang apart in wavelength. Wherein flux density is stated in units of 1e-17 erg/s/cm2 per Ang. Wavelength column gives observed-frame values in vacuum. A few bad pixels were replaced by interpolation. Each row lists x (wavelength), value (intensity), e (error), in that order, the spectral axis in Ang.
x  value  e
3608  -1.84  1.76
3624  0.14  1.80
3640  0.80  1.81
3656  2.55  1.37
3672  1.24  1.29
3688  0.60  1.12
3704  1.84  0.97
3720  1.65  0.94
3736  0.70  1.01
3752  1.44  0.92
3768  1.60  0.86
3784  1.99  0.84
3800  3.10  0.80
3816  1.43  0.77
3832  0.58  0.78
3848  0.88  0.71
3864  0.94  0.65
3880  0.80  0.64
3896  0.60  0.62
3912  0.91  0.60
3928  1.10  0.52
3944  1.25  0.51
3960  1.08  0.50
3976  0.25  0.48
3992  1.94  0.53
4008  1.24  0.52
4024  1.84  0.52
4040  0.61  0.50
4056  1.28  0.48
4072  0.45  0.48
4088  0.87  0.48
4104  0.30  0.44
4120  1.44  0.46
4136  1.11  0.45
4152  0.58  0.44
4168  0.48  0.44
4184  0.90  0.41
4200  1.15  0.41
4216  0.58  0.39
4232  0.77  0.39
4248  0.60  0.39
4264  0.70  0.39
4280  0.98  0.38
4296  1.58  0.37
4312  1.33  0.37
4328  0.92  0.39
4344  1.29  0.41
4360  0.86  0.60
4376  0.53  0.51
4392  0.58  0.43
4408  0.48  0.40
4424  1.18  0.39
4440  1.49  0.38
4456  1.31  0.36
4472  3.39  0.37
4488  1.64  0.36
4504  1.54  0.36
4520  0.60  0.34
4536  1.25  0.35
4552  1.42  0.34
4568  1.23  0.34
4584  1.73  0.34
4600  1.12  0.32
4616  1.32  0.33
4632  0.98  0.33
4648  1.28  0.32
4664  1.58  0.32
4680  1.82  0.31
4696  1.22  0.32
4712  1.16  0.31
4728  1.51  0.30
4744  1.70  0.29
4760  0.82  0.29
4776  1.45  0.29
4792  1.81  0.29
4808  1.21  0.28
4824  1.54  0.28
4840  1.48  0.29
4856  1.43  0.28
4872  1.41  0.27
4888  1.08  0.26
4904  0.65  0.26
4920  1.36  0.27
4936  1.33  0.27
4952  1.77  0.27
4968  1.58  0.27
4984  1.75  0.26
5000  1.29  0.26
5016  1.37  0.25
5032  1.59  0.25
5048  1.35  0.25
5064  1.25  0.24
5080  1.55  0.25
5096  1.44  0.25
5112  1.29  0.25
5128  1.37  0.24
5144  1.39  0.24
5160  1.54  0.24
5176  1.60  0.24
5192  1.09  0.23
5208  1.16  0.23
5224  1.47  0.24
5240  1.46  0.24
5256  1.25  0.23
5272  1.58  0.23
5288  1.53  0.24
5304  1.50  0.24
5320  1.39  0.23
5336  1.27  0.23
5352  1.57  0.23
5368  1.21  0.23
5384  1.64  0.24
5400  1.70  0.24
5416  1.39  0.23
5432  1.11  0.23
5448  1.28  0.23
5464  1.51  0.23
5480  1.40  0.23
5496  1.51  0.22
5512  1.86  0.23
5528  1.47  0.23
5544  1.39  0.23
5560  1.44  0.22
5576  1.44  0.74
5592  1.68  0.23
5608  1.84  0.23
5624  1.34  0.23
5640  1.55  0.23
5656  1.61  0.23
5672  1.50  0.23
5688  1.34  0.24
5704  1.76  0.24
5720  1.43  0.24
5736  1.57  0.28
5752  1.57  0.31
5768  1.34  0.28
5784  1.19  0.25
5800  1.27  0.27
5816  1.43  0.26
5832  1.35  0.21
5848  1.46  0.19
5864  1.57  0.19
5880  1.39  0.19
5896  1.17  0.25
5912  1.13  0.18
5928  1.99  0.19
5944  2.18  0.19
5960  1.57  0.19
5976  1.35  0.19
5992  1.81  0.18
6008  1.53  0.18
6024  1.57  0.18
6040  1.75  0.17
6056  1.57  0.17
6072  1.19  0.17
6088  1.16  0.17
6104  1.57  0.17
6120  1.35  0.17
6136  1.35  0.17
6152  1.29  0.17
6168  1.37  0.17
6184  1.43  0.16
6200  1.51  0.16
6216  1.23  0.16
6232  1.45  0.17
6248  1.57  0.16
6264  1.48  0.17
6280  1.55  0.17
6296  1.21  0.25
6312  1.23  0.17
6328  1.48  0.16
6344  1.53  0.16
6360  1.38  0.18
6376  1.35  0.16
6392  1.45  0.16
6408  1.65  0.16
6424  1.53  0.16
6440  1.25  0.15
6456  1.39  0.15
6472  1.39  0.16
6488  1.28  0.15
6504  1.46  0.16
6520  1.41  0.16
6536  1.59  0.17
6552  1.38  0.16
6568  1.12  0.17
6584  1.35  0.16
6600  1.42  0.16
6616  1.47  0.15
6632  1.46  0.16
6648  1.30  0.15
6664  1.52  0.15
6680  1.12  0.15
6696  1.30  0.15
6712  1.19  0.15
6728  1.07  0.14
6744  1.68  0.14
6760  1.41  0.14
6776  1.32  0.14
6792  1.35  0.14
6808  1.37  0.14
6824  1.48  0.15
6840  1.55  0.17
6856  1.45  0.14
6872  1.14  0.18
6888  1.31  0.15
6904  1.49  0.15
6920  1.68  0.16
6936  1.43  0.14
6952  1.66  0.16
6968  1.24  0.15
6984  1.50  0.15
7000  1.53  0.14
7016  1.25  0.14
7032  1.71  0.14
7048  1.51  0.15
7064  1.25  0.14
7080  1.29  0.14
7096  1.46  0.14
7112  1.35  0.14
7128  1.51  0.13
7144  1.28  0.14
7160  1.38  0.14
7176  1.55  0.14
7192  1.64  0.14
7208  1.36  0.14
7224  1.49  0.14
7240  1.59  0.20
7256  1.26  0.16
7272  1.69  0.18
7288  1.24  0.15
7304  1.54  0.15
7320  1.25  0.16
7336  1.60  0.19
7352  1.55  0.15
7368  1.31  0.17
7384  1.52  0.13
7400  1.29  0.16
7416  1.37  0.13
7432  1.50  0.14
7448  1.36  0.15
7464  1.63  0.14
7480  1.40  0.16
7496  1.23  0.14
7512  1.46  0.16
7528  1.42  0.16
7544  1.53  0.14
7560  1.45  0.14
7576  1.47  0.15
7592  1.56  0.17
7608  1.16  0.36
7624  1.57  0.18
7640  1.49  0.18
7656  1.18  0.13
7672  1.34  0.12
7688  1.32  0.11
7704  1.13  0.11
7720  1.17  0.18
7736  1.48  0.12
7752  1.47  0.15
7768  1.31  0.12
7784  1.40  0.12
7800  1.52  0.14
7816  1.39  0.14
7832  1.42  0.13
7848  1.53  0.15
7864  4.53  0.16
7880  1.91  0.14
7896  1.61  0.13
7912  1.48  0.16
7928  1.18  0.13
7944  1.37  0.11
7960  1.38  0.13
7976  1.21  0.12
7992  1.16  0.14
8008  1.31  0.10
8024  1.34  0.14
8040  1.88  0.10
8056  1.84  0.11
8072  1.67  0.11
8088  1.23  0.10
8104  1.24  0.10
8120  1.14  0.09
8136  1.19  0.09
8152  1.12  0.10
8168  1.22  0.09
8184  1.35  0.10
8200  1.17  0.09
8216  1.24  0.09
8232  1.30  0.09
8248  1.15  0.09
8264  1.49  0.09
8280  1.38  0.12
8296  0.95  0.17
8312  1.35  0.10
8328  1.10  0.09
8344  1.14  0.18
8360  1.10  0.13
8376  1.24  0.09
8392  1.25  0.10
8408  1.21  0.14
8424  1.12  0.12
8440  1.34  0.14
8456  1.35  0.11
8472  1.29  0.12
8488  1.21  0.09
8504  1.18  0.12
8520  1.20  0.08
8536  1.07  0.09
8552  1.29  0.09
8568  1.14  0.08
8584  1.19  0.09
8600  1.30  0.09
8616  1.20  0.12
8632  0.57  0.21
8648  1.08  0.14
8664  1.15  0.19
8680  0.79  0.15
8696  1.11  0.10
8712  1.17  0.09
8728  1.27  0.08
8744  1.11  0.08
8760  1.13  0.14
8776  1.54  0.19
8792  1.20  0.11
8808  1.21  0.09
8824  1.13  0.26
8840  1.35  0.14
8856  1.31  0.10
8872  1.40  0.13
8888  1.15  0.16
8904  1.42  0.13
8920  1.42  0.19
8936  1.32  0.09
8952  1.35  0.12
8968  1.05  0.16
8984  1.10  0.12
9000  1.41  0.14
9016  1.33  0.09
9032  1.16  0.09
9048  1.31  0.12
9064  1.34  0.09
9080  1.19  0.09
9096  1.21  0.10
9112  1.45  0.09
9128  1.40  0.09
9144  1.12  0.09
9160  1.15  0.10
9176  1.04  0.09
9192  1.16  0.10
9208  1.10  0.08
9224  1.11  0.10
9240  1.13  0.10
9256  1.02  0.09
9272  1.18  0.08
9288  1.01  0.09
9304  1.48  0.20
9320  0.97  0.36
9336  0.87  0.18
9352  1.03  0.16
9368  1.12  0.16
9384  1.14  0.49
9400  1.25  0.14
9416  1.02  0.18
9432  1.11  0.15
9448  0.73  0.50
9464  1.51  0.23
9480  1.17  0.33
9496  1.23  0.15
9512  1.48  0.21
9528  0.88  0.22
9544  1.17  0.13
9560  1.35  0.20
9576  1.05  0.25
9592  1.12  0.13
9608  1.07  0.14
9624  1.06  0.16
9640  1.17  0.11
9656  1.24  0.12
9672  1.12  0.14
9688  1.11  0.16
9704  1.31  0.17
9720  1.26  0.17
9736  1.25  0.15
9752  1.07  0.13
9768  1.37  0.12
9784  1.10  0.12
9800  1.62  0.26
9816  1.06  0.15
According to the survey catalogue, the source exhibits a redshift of 0.198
